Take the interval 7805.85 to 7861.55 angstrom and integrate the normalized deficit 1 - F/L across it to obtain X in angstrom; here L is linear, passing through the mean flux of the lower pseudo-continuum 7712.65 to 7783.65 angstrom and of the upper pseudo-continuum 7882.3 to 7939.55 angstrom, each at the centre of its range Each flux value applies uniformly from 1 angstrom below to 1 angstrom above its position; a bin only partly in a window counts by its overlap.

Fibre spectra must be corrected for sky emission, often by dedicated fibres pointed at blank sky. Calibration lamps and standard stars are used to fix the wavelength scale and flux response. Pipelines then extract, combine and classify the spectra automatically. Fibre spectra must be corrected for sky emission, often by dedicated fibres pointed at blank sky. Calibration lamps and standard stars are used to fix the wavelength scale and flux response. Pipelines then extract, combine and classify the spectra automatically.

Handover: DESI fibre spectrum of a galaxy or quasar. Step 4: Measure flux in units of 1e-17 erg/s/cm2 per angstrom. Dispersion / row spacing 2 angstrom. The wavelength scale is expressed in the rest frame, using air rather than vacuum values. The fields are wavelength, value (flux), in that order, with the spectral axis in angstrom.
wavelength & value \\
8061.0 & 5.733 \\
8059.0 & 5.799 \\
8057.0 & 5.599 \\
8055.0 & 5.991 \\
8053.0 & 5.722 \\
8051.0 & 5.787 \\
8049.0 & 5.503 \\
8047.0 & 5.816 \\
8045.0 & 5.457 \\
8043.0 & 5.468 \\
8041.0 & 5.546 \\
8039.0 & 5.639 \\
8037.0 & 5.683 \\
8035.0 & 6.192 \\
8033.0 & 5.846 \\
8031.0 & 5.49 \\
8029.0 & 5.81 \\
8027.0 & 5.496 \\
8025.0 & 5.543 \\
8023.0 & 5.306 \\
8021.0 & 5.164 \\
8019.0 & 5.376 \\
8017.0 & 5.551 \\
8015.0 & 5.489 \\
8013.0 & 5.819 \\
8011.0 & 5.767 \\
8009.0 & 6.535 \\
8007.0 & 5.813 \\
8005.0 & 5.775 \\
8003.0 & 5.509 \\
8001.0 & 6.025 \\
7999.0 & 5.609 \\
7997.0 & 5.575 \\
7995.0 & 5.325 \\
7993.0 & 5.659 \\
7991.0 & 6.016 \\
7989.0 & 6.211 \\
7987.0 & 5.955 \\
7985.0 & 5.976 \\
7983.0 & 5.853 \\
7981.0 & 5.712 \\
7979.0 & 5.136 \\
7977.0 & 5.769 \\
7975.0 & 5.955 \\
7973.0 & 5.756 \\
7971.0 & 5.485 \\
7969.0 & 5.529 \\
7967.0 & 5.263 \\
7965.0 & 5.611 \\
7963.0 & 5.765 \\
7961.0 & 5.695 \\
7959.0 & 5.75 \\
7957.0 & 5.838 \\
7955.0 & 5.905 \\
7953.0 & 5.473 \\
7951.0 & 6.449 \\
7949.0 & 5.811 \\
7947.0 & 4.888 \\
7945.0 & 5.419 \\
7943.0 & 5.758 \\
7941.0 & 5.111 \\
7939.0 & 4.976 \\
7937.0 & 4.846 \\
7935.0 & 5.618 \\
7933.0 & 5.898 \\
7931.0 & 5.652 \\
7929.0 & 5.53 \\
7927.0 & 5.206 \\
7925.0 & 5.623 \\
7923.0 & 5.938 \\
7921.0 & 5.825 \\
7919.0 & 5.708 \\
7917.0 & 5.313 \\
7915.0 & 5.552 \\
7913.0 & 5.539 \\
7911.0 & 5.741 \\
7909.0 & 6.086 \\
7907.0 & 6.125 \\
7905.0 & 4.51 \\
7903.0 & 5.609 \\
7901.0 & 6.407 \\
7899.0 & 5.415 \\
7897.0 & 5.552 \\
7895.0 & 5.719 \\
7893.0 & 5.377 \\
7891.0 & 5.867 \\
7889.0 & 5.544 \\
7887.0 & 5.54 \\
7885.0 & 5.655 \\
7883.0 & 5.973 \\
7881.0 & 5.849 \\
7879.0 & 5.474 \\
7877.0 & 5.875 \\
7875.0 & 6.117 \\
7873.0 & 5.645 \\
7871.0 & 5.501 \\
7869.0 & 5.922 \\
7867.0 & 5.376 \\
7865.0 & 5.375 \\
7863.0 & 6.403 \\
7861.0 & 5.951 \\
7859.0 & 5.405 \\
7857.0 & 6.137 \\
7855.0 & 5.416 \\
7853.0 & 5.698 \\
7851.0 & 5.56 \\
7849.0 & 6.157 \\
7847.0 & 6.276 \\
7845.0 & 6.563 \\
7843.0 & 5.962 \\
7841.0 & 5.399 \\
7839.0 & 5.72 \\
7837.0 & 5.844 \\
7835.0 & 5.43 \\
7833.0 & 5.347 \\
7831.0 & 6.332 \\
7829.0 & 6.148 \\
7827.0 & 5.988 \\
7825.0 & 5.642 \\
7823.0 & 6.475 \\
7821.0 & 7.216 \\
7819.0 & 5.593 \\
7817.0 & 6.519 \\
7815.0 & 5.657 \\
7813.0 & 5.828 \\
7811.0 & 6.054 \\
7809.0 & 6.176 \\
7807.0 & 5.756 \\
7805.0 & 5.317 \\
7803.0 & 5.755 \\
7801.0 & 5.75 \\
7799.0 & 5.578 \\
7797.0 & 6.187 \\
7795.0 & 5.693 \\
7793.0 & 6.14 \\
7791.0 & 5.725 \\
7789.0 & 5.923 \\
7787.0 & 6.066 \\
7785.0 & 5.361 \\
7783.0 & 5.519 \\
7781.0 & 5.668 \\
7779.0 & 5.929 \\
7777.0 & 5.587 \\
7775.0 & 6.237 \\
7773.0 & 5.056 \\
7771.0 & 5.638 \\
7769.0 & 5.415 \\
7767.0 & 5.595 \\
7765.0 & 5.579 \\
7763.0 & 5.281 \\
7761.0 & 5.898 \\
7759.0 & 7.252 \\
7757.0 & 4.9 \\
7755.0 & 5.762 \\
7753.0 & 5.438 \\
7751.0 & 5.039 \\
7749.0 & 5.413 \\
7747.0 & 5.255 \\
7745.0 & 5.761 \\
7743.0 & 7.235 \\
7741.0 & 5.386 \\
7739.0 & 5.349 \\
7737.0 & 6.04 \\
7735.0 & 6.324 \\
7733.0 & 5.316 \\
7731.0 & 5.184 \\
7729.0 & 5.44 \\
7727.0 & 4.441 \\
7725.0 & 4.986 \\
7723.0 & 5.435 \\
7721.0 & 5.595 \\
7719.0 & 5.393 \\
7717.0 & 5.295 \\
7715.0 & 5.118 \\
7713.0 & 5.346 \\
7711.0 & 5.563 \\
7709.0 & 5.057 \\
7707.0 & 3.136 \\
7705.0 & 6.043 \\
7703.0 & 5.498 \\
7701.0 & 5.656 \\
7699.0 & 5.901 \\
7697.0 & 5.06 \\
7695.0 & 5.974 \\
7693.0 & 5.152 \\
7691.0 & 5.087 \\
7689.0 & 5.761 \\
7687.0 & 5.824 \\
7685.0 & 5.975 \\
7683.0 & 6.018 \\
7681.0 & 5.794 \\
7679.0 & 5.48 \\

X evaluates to -3.5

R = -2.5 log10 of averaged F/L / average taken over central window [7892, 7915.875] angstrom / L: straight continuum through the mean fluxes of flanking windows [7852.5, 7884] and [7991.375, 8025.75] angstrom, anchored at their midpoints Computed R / 0.018 mag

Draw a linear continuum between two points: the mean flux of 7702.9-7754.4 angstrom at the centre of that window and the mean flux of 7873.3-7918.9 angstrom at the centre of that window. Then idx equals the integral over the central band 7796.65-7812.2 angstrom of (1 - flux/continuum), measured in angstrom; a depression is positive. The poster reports -0.81 angstrom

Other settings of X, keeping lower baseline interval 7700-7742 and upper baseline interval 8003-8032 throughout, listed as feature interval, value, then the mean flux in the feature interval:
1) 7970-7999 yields -0.72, 5.74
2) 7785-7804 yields -1.58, 5.84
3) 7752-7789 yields -2.18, 5.68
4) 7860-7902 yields -1.94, 5.74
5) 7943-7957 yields -0.29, 5.68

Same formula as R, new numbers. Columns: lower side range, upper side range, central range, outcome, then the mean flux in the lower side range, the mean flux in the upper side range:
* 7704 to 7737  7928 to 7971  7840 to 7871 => -0.08 mag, 5.25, 5.56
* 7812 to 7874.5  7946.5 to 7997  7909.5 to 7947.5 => 0.05 mag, 5.89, 5.72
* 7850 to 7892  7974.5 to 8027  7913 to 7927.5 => 0.02 mag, 5.73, 5.7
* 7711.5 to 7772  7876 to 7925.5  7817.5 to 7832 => -0.11 mag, 5.54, 5.67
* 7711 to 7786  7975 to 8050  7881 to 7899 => 0.00 mag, 5.55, 5.69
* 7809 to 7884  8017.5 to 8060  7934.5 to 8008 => 0.01 mag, 5.89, 5.63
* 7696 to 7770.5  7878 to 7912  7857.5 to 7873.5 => -0.01 mag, 5.47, 5.67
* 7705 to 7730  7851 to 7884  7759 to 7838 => -0.07 mag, 5.11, 5.75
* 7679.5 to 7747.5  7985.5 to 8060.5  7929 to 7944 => 0.04 mag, 5.48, 5.7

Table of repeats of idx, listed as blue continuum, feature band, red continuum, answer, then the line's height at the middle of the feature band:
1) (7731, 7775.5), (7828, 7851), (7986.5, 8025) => -0.92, 5.68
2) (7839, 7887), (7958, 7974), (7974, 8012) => 0.53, 5.8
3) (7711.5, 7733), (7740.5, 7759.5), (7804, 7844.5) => -1.02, 5.42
